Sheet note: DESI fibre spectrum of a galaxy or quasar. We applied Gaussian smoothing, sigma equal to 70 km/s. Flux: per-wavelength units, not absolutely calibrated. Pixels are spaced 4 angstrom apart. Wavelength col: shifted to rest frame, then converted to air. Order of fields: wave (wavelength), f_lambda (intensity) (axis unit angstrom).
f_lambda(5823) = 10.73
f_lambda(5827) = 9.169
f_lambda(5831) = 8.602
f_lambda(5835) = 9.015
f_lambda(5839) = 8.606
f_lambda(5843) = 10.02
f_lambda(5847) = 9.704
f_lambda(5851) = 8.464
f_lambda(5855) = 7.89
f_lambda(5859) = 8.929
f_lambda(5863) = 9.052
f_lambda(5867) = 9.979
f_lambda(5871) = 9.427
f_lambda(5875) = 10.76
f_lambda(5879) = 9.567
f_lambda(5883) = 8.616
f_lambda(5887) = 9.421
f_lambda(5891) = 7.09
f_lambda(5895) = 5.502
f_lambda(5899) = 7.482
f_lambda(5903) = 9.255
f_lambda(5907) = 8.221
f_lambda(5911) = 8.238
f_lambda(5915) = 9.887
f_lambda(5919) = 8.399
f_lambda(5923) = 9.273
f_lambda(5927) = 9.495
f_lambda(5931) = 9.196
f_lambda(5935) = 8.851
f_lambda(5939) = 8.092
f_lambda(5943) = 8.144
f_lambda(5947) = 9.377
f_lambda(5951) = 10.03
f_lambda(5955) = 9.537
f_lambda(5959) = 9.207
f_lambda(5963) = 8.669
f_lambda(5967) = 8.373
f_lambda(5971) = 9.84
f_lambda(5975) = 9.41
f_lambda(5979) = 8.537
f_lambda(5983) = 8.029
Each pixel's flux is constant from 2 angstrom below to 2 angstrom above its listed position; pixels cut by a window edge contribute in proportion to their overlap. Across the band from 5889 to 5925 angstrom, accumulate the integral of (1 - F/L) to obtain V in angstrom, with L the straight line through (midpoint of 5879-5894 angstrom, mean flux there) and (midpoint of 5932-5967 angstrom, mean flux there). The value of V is 1.7 angstrom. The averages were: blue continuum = 8.34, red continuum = 8.96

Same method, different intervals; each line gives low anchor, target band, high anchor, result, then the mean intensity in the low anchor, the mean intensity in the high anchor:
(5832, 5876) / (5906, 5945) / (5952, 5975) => 1.71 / 9.21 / 9.19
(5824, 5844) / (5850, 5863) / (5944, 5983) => 0.85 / 9.12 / 9.13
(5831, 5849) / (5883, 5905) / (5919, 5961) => 3.21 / 9.25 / 9.09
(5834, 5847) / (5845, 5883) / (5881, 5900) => -3.52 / 9.3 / 7.63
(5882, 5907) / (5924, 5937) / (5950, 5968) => -0.90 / 7.89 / 9.16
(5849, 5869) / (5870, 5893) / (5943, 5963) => -0.43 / 8.86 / 9.31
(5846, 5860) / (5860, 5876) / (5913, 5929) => -1.62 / 8.67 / 9.26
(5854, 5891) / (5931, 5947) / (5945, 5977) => 1.19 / 9.21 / 9.31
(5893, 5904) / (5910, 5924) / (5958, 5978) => -2.26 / 7.25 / 9.07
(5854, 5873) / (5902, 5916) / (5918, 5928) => 0.43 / 9.12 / 9.08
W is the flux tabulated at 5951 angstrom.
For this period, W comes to 10.03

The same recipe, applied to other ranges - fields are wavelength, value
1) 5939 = 8.092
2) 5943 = 8.144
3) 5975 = 9.41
